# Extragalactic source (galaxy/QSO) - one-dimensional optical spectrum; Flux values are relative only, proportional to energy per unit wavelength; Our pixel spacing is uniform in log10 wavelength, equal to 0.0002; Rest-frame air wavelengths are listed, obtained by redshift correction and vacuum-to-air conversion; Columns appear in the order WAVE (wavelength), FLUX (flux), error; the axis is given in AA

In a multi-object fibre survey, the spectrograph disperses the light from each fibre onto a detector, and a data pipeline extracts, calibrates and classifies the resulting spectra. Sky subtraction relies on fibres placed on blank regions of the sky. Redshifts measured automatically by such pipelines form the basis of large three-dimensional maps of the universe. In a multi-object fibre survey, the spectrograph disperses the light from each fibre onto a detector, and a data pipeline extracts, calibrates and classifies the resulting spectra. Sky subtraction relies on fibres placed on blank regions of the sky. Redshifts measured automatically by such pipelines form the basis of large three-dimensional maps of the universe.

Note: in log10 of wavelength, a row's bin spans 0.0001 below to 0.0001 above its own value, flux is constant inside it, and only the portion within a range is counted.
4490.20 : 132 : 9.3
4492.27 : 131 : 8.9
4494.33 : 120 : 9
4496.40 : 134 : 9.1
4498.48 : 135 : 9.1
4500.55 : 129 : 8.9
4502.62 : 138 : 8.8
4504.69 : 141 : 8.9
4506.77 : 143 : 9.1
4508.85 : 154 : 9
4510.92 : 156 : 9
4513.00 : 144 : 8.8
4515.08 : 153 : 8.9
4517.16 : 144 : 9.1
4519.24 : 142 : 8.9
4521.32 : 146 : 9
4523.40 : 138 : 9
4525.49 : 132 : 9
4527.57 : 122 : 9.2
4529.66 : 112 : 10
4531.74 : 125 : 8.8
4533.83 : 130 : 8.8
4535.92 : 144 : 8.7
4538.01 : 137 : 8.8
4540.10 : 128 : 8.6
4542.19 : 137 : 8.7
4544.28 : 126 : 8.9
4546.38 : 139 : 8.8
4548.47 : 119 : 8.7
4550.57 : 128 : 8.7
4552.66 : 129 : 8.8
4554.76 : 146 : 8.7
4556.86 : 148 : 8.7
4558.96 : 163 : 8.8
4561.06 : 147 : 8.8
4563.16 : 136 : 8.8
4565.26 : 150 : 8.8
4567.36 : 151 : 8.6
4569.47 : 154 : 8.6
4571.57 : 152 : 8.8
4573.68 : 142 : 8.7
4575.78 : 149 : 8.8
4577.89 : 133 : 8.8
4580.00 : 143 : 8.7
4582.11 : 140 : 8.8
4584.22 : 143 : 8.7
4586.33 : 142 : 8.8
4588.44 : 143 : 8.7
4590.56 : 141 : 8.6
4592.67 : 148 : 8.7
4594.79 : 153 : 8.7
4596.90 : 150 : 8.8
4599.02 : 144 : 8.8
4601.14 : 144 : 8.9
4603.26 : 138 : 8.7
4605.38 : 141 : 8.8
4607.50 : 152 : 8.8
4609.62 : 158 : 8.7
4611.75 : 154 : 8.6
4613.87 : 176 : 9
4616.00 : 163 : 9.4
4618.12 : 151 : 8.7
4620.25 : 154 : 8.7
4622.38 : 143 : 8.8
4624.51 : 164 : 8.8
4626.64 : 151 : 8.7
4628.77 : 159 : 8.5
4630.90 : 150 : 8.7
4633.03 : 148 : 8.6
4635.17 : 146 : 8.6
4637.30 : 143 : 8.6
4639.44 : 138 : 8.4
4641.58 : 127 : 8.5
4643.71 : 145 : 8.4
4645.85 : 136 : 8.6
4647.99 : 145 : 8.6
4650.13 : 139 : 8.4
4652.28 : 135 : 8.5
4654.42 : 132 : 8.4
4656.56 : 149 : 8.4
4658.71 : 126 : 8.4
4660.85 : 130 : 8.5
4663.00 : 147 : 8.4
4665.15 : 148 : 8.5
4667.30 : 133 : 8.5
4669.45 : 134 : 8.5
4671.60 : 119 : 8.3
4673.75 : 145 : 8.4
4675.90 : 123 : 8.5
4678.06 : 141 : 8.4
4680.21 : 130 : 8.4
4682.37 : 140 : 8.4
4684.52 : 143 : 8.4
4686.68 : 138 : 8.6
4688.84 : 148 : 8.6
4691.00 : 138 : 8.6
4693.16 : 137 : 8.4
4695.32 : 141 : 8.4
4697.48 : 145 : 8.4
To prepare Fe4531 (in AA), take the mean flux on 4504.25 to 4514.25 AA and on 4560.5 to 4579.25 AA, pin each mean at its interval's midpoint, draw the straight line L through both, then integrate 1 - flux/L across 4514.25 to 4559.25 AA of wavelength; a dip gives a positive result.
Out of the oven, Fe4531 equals 3.61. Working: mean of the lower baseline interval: 148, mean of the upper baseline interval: 146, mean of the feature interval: 135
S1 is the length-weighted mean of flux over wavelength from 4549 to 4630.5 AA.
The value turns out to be 148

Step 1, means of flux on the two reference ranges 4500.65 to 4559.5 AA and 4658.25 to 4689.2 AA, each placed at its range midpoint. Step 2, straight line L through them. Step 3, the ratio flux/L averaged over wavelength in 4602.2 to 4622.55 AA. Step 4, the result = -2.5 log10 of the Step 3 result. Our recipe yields -0.12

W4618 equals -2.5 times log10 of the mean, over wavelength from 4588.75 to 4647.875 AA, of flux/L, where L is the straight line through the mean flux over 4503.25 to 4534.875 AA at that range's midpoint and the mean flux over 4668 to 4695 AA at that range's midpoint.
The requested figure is -0.09 mag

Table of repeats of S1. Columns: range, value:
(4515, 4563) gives 136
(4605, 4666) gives 147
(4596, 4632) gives 152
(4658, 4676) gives 135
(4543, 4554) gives 129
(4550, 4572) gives 146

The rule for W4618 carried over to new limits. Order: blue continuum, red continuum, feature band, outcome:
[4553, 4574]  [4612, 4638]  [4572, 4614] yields 0.04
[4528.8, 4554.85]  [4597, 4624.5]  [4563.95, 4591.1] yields -0.03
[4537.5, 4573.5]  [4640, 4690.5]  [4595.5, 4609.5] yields -0.05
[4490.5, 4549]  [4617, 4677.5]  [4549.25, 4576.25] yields -0.06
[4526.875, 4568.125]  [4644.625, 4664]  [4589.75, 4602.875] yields -0.07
